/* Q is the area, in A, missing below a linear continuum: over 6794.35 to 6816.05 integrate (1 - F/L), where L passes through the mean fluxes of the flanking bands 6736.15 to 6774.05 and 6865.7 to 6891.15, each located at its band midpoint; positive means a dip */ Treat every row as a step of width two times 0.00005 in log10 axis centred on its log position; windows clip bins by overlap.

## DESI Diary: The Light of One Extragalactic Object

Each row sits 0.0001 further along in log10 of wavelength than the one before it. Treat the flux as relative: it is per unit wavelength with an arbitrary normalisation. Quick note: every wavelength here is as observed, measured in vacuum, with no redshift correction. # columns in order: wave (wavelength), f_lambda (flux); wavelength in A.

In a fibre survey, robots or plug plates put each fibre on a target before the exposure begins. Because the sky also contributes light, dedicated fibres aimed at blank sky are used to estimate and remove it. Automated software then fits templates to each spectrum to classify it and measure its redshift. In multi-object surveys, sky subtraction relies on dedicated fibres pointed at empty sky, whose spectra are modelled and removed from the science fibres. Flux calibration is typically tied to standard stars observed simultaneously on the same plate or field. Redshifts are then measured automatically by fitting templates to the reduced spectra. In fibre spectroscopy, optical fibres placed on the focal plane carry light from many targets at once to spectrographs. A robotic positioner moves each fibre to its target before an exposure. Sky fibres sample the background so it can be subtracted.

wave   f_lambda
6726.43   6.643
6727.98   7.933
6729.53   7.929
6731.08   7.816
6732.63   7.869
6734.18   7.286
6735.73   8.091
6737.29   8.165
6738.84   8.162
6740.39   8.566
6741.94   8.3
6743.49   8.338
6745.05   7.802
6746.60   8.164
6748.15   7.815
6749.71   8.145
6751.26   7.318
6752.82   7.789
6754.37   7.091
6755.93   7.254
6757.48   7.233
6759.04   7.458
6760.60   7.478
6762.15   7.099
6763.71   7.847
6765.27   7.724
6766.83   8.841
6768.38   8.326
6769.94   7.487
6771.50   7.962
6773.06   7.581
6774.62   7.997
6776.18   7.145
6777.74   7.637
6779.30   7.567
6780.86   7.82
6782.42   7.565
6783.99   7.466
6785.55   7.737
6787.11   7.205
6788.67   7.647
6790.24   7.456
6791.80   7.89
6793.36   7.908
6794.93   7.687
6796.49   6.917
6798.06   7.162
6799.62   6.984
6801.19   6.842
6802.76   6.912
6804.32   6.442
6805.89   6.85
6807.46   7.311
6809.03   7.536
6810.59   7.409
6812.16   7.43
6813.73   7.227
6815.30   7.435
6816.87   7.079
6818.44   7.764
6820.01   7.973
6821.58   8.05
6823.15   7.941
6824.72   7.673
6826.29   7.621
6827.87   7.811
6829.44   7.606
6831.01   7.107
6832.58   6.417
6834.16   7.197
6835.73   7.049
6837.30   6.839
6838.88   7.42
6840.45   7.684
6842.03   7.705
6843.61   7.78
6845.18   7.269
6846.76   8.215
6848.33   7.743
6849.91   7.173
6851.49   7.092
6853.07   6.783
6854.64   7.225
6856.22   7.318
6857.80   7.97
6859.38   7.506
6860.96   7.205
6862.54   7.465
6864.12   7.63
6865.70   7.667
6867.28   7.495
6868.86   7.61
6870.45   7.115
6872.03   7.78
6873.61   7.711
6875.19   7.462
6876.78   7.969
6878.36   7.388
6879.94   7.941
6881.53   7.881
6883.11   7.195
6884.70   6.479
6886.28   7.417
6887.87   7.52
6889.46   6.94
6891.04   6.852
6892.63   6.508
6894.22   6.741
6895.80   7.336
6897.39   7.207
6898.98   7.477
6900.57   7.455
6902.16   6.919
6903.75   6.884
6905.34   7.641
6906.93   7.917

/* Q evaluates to 1.5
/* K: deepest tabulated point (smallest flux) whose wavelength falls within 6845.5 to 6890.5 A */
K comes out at 6.479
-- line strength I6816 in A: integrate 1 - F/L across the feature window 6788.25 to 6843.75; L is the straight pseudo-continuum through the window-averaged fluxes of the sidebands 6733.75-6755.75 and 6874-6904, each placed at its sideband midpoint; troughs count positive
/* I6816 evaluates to 1.6 A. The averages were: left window 7.92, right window 7.25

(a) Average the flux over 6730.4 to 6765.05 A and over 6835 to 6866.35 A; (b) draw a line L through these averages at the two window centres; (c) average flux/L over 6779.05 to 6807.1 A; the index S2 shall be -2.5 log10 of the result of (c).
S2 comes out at 0.04 mag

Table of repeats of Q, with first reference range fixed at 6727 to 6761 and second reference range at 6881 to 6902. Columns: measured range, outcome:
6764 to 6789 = -0.2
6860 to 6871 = -0.3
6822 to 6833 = -0.1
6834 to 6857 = -0.1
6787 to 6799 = 0.2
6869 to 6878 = -0.5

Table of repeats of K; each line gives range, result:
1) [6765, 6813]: 6.442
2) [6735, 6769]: 7.091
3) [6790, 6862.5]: 6.417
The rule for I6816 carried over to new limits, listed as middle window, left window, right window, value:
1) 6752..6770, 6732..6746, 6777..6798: 0.44 A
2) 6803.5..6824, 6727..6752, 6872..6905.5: 0.56 A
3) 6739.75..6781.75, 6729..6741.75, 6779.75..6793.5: 0.25 A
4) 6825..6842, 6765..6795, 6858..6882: 0.76 A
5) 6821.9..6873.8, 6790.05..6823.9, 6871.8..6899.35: -0.79 A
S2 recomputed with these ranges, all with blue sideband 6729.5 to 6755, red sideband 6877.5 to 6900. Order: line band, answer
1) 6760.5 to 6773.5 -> -0.005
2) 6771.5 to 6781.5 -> 0.015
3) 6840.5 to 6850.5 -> -0.034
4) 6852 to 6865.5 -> -0.006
